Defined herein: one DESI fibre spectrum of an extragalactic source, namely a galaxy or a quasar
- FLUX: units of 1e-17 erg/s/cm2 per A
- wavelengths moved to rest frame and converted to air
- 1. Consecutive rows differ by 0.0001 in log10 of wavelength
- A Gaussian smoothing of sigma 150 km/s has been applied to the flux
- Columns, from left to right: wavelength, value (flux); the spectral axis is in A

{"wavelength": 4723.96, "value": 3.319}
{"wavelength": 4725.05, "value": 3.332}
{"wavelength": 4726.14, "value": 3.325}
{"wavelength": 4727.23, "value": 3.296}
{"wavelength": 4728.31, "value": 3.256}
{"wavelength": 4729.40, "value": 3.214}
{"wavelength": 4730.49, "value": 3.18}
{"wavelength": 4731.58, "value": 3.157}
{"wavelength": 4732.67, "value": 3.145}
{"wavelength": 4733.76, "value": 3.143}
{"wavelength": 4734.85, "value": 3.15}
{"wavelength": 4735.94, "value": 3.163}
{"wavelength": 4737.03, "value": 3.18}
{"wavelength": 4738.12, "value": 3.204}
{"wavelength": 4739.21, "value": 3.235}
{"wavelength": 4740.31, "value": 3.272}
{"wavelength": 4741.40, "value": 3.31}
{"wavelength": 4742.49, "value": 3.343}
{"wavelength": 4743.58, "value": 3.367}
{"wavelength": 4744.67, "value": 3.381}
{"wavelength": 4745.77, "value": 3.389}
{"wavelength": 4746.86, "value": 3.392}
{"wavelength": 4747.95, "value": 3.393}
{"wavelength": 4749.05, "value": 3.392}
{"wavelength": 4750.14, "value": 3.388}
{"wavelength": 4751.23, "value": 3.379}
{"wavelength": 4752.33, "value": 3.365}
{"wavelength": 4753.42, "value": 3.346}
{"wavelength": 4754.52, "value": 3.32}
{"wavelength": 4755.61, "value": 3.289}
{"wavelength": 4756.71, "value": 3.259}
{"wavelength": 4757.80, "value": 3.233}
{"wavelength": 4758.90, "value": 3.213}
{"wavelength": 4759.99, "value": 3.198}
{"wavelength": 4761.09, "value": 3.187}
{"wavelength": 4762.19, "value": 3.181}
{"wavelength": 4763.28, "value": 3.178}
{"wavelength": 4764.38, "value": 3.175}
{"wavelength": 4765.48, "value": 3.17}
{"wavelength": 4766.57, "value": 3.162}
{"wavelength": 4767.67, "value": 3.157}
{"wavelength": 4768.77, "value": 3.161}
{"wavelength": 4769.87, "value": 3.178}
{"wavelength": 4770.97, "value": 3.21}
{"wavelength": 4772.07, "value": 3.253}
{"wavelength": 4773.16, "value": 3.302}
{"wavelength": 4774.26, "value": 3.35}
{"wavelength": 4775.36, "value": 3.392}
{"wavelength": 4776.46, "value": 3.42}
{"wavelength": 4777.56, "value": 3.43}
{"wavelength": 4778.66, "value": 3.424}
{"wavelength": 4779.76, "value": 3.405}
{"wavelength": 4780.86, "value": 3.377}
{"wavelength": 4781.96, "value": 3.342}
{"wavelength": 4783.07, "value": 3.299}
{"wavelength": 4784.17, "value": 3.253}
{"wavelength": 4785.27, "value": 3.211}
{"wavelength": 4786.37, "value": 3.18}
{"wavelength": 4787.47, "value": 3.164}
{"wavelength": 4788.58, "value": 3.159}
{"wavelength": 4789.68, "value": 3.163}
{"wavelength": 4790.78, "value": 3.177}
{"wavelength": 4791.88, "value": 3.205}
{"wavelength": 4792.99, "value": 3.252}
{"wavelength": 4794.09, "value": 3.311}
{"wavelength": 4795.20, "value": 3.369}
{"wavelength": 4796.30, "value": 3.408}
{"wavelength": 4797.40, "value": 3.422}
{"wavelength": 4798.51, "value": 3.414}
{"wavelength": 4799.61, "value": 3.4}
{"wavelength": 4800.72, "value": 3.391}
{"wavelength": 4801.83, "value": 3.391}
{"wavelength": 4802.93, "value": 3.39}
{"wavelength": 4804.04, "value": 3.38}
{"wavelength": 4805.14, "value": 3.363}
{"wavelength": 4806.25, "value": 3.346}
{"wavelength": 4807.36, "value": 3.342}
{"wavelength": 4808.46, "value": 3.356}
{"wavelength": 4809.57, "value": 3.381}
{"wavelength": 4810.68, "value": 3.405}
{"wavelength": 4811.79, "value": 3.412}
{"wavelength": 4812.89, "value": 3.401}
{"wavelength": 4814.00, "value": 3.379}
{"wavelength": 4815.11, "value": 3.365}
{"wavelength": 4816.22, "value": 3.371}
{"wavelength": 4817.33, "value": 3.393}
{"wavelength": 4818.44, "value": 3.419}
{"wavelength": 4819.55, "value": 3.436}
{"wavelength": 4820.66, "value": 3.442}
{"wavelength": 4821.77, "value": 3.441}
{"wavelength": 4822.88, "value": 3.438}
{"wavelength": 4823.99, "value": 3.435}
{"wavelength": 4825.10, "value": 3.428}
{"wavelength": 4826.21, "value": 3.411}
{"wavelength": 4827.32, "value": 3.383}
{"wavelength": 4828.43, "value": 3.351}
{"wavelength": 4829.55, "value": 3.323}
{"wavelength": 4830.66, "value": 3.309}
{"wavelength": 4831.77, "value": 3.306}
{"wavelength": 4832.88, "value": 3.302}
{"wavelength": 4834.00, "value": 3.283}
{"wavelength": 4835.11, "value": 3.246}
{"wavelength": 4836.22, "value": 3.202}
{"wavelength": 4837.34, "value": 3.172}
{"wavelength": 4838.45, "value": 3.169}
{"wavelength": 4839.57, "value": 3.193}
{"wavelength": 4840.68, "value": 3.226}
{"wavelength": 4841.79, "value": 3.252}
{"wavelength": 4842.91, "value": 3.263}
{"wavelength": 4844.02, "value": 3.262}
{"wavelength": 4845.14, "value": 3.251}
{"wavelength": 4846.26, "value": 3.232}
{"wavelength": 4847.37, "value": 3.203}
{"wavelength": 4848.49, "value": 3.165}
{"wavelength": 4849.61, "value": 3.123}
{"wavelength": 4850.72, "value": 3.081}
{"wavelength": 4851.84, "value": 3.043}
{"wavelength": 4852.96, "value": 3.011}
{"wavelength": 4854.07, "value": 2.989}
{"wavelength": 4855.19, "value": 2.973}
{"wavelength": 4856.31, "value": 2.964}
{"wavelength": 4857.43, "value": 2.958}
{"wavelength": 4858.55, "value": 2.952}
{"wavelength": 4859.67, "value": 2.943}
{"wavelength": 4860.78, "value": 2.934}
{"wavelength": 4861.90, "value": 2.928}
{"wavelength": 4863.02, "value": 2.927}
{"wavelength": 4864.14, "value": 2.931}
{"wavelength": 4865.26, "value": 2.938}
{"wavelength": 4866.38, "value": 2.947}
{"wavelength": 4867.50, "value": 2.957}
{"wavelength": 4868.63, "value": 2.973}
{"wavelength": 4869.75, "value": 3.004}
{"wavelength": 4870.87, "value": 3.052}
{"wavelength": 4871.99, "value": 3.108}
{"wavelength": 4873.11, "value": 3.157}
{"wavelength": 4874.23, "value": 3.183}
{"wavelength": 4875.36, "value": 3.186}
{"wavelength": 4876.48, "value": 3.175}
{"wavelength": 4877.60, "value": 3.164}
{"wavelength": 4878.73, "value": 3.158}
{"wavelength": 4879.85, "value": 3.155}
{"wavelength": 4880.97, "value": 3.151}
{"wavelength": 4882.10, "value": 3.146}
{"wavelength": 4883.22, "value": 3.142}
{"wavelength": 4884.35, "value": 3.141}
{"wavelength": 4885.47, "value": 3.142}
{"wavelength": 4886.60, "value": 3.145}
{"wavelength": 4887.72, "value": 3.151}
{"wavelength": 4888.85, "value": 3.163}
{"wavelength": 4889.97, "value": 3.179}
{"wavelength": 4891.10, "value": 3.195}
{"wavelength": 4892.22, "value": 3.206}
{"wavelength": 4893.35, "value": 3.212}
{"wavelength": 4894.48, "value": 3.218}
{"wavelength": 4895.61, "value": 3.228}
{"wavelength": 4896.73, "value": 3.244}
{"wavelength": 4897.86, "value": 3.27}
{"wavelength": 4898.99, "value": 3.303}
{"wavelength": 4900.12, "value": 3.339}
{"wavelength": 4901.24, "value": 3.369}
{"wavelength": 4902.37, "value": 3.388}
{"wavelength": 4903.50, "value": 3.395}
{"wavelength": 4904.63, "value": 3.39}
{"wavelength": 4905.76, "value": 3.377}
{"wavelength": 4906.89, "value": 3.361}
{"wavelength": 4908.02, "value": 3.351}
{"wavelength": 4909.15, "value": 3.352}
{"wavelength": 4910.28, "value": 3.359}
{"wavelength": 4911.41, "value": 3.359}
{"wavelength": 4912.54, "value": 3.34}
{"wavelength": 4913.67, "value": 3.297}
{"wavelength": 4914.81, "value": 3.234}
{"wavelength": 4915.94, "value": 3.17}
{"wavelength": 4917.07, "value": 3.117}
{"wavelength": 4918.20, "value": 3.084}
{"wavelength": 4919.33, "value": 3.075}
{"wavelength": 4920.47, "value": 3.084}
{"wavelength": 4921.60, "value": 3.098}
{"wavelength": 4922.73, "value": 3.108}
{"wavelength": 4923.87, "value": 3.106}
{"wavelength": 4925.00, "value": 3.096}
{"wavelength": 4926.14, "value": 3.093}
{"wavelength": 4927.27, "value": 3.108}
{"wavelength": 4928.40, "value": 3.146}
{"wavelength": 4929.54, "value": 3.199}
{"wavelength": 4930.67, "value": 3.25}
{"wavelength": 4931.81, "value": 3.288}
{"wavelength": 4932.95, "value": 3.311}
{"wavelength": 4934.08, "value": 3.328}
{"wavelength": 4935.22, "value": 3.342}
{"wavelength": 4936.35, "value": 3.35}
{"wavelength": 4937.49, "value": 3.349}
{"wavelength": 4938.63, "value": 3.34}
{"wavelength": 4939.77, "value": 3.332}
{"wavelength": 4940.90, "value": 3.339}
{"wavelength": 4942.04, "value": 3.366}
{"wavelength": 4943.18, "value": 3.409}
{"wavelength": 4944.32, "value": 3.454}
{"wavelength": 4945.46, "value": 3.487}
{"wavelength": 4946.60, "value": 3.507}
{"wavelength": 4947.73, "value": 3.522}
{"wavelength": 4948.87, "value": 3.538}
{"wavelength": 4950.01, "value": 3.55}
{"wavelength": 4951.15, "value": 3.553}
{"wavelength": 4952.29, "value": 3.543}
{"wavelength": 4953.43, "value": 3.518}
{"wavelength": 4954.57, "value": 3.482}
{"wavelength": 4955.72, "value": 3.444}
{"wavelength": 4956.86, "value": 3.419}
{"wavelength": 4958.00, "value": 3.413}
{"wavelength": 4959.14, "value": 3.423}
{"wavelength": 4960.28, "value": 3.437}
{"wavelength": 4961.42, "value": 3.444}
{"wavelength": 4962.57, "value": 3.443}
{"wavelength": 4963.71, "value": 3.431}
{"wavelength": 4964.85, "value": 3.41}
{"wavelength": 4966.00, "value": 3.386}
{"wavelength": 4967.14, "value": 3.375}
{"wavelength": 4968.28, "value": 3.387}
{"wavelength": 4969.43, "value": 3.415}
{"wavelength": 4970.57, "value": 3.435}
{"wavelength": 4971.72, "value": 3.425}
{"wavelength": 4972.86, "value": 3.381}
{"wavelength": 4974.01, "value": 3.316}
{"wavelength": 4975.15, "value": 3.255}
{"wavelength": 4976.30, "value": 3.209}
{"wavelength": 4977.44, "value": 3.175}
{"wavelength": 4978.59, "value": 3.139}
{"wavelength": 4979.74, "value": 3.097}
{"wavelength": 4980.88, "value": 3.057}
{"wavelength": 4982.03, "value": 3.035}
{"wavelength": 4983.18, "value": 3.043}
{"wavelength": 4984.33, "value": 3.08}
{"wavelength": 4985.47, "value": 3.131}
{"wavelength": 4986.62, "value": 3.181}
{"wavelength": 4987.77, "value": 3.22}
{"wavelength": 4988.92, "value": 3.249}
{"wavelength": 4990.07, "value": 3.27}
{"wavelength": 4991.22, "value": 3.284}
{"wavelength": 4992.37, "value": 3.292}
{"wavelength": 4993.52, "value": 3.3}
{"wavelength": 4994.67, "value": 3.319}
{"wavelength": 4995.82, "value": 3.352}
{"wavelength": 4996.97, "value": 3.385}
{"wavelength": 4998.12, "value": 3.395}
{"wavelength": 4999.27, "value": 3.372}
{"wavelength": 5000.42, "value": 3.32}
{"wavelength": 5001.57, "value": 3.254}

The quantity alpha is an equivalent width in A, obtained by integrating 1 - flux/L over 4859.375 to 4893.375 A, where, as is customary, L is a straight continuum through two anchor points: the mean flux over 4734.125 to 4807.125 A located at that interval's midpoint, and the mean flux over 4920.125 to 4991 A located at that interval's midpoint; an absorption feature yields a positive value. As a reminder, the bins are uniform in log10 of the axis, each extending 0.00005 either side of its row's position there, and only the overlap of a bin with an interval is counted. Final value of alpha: 2.2 A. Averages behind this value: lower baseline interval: 3.29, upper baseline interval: 3.31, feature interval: 3.09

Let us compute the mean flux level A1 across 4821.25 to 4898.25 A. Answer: 3.16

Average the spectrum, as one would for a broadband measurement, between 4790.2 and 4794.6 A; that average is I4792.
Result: 3.24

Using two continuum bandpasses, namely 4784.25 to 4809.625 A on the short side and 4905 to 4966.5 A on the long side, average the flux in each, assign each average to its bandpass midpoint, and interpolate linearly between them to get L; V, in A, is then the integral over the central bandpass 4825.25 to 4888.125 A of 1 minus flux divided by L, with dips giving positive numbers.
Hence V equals 3.5 A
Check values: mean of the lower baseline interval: 3.31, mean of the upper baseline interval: 3.33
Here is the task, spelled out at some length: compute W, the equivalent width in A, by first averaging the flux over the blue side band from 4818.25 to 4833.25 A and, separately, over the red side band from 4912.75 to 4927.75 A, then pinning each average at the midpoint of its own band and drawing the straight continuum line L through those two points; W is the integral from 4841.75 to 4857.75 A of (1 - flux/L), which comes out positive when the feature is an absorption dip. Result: 1.0 A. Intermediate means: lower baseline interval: 3.39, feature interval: 3.11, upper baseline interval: 3.13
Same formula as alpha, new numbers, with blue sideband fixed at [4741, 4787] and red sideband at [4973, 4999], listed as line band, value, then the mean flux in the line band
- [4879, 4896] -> 0.4 A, 3.17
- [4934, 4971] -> -2.3 A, 3.43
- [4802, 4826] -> -0.9 A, 3.4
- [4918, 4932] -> 0.5 A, 3.13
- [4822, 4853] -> 0.1 A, 3.26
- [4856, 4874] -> 1.5 A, 2.98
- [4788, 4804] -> -0.2 A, 3.32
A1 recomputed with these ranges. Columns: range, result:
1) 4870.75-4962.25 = 3.28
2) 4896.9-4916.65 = 3.33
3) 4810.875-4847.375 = 3.33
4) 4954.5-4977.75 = 3.39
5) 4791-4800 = 3.34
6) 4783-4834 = 3.35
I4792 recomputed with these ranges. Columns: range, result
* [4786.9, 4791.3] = 3.17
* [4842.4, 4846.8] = 3.25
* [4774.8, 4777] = 3.4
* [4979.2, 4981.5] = 3.08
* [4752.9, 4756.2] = 3.31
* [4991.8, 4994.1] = 3.3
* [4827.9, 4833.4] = 3.32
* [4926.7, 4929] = 3.13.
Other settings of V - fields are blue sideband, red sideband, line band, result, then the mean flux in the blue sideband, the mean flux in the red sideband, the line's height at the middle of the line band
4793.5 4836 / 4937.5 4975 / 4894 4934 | 2.0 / 3.38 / 3.43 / 3.42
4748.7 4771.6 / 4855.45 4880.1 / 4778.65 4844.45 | -3.9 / 3.24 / 3.03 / 3.14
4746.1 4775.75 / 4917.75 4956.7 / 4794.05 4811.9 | -0.6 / 3.27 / 3.32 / 3.28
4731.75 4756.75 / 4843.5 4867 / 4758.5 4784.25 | -0.3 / 3.29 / 3.04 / 3.23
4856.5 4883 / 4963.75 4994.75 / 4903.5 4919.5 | -0.8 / 3.05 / 3.26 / 3.13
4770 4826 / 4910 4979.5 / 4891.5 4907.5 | 0.1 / 3.35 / 3.33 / 3.33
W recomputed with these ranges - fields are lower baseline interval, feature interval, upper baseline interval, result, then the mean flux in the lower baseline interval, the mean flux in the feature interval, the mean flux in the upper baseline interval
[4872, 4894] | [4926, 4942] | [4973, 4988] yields -0.6 A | 3.16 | 3.28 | 3.15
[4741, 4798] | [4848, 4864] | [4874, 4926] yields 1.2 A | 3.29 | 3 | 3.22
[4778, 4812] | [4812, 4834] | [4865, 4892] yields -0.9 A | 3.32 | 3.38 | 3.12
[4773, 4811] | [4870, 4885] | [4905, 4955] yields 0.8 A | 3.33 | 3.15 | 3.31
